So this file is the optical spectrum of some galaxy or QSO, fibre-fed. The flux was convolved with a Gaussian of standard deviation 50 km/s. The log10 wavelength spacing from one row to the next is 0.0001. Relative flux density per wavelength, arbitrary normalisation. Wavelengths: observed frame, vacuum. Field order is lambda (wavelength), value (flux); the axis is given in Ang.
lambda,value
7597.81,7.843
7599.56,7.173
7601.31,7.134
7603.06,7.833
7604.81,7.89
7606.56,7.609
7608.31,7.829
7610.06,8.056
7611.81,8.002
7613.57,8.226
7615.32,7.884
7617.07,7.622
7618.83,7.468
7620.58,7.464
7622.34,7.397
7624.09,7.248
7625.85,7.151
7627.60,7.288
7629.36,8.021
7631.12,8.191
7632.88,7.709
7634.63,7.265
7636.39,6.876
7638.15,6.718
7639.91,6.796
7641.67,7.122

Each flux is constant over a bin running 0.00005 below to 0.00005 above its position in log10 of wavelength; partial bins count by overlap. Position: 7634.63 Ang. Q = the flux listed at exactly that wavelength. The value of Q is 7.265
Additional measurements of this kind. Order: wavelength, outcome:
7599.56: 7.173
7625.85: 7.151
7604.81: 7.89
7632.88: 7.709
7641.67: 7.122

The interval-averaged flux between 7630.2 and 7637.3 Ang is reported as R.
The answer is 7.51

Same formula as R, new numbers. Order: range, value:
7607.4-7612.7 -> 7.96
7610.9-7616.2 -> 8.04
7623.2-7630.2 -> 7.43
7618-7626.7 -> 7.35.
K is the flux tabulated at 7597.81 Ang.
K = 7.843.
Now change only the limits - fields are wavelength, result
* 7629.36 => 8.021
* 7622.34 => 7.397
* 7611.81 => 8.002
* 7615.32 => 7.884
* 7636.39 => 6.876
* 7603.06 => 7.833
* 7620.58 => 7.464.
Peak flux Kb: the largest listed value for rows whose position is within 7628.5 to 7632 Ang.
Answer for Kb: 8.191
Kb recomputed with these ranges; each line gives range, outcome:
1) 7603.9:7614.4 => 8.226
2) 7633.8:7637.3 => 7.265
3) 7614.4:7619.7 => 7.884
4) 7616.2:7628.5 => 7.622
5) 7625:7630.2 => 8.021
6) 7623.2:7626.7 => 7.248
